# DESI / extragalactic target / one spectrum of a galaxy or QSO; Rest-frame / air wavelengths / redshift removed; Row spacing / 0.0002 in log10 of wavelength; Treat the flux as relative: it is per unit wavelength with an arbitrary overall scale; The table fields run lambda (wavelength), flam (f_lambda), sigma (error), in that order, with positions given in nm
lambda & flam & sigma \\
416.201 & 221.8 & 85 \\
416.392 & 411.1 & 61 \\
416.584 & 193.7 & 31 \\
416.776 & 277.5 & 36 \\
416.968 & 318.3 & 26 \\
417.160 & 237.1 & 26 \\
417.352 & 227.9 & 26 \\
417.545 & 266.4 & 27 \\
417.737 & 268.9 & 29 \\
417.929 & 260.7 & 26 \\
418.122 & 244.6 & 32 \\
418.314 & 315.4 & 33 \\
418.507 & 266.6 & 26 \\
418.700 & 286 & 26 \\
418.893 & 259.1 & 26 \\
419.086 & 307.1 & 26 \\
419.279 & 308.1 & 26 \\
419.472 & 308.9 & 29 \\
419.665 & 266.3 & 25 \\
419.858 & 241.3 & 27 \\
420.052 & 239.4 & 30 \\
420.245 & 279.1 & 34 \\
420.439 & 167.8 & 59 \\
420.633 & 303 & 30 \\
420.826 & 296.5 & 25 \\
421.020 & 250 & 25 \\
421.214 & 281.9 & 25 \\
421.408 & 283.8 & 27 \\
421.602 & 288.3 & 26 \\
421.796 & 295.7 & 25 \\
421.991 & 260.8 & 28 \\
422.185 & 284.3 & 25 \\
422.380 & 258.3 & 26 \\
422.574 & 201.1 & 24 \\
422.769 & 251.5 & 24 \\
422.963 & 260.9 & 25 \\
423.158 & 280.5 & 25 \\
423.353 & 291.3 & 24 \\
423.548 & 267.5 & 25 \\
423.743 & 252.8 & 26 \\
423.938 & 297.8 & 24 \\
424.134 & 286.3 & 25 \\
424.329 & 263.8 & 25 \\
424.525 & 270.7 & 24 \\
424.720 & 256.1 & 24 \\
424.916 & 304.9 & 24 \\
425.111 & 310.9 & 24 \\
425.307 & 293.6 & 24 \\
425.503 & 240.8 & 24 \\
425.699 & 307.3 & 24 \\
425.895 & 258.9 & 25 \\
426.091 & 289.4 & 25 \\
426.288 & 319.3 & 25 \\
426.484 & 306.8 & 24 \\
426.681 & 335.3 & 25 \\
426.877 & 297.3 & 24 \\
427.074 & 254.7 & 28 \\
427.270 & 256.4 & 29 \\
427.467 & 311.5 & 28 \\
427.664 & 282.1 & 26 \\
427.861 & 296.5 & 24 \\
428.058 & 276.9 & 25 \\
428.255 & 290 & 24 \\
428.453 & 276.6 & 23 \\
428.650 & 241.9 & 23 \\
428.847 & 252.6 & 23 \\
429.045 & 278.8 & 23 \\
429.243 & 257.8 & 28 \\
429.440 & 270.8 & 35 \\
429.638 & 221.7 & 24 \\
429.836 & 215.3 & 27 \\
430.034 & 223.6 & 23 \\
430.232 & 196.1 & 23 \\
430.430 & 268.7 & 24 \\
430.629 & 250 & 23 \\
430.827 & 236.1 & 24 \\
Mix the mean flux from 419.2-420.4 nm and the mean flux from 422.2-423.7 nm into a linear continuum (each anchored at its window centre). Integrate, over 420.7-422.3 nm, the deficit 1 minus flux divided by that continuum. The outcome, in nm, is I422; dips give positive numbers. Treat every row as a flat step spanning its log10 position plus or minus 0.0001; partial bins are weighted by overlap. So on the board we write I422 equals -0.10 nm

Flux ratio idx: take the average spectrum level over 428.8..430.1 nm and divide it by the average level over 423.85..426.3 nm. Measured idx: 0.87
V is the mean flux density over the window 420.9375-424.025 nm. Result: 269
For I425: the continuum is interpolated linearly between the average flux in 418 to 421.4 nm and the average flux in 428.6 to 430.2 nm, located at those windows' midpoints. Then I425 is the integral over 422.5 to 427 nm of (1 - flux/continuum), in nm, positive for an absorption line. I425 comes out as -0.42 nm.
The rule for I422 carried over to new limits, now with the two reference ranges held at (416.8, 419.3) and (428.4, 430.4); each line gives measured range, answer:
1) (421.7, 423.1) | 0.01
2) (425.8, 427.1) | -0.23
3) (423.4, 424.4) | -0.06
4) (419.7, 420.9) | 0.06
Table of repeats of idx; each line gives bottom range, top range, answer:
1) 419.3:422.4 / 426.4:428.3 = 1.08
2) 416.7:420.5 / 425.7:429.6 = 1.05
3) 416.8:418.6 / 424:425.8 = 1.05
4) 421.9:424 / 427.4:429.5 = 1.04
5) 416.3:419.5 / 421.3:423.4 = 0.96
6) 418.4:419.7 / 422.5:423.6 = 0.90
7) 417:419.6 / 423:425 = 1.01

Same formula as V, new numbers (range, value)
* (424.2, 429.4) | 282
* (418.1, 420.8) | 272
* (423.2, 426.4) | 282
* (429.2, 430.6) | 236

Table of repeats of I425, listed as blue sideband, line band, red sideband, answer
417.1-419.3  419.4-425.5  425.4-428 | 0.20 nm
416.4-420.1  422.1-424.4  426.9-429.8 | 0.03 nm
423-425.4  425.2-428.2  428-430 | -0.23 nm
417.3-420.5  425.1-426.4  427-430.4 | -0.13 nm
